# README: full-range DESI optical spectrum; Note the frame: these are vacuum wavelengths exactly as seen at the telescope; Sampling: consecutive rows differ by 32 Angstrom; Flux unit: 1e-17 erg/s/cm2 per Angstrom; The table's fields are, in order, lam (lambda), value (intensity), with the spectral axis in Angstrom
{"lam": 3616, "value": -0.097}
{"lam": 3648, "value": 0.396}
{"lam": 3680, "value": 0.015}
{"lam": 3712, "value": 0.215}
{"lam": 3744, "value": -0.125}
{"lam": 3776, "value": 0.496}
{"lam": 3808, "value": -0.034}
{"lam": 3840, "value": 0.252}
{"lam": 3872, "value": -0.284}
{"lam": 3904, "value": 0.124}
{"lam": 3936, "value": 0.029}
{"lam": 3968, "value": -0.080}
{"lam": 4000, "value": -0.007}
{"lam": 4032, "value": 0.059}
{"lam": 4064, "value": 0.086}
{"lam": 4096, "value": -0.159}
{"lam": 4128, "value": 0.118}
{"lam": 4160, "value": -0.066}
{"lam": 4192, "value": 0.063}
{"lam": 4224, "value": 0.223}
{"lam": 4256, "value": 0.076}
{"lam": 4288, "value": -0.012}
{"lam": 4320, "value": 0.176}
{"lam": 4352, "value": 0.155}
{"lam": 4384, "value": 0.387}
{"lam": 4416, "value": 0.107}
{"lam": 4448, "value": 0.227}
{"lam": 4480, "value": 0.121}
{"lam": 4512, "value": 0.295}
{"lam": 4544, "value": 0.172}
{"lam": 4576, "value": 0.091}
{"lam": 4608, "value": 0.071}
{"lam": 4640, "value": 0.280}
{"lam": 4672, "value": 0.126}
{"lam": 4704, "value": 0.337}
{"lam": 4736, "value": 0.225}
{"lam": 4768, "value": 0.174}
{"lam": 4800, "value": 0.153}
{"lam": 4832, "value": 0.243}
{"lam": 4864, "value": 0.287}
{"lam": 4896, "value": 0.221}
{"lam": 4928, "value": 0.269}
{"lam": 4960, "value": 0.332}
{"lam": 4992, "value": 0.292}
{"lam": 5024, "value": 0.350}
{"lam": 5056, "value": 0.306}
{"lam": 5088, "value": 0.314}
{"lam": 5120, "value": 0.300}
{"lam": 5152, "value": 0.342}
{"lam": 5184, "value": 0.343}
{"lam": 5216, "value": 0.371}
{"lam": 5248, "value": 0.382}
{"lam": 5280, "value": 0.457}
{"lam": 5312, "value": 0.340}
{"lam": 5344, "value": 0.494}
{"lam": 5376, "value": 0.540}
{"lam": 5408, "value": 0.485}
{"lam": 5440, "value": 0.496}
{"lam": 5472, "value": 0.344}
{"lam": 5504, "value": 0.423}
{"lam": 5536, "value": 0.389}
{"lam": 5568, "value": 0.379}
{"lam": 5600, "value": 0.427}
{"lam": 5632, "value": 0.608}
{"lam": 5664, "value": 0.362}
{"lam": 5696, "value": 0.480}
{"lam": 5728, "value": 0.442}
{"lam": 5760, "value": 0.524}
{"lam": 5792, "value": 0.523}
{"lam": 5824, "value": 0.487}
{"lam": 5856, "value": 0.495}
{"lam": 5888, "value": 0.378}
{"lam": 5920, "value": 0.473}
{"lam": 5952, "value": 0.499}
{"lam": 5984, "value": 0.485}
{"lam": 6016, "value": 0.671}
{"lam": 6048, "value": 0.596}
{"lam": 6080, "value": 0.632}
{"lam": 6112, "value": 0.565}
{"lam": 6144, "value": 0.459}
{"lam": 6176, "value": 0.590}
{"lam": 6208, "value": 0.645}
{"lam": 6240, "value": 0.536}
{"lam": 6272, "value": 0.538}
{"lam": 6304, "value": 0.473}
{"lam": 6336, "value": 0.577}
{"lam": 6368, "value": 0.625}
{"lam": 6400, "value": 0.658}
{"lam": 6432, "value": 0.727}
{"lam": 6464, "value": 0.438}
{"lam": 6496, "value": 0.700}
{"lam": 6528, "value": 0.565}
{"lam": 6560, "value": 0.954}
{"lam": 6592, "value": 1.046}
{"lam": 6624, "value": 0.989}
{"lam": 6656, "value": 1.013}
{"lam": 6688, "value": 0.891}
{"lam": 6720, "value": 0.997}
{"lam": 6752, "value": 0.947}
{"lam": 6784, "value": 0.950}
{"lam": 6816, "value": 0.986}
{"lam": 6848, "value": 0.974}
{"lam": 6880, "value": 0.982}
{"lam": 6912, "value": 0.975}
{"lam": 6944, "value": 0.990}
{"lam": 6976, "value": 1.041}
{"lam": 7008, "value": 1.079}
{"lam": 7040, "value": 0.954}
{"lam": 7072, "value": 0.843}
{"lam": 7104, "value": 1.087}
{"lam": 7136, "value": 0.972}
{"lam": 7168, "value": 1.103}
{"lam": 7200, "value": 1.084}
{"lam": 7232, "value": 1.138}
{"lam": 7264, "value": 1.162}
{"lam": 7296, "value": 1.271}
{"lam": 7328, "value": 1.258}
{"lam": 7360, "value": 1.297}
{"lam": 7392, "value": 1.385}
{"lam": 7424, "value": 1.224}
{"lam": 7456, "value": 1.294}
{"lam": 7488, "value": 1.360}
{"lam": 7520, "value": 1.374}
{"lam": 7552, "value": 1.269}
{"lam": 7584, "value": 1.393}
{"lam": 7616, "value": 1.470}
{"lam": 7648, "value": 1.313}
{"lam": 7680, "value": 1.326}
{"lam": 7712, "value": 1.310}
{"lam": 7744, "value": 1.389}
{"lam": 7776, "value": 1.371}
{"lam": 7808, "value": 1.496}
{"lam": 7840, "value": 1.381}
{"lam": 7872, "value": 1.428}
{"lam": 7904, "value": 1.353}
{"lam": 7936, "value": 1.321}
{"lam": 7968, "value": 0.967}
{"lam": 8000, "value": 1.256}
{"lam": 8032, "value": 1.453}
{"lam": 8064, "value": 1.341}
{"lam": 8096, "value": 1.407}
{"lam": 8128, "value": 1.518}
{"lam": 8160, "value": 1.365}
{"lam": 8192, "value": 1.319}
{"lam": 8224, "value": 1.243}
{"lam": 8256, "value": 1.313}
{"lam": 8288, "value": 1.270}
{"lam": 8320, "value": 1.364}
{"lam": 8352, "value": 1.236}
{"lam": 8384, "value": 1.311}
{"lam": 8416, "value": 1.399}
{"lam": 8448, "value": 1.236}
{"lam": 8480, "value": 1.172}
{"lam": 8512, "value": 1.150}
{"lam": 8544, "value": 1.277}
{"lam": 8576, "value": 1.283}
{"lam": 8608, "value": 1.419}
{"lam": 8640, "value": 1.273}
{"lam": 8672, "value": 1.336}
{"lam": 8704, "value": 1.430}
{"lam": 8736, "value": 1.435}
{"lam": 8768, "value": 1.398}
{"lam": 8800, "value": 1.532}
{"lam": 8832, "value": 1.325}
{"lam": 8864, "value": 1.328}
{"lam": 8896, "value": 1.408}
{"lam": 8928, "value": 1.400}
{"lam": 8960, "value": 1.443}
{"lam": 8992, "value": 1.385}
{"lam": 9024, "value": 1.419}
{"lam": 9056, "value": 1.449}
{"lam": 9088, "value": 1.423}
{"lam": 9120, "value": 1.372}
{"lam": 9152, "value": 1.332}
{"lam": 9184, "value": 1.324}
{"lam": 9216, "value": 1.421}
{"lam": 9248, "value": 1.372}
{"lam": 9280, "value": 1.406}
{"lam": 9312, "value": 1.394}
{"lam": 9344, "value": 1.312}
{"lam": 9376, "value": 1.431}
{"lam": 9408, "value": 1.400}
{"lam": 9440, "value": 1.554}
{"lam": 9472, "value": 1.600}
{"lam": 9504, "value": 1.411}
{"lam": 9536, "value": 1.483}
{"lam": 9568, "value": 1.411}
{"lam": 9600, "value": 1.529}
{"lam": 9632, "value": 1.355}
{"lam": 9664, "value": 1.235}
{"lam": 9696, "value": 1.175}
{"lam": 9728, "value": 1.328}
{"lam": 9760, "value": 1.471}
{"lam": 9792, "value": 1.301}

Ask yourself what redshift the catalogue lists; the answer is 0.642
